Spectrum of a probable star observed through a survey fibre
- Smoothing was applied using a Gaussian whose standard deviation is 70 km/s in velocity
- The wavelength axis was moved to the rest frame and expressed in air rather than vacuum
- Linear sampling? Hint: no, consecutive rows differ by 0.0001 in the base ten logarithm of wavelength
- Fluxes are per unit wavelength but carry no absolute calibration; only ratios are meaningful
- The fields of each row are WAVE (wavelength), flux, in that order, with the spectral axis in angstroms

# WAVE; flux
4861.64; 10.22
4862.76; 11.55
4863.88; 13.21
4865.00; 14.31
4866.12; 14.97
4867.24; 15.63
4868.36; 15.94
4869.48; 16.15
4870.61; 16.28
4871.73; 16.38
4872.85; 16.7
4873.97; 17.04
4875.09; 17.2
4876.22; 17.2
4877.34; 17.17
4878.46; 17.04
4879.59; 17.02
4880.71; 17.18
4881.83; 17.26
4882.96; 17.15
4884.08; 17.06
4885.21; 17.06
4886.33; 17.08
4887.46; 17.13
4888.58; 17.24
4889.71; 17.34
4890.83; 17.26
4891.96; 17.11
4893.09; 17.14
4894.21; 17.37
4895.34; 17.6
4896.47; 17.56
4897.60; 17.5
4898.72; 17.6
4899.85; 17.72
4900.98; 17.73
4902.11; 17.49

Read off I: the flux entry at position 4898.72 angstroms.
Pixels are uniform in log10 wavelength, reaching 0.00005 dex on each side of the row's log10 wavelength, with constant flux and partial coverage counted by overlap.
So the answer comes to 17.6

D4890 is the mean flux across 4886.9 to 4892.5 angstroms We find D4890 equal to 17.2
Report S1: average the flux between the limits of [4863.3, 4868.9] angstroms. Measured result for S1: 14.8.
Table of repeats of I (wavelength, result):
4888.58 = 17.24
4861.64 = 10.22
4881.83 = 17.26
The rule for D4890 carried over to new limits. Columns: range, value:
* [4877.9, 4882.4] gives 17.1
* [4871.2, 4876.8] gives 16.9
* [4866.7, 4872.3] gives 16.1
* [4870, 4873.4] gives 16.4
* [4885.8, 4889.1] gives 17.2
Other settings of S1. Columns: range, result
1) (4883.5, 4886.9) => 17.1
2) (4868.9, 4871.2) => 16.2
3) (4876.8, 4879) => 17.1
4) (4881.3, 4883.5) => 17.2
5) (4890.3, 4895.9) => 17.3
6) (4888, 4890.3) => 17.3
